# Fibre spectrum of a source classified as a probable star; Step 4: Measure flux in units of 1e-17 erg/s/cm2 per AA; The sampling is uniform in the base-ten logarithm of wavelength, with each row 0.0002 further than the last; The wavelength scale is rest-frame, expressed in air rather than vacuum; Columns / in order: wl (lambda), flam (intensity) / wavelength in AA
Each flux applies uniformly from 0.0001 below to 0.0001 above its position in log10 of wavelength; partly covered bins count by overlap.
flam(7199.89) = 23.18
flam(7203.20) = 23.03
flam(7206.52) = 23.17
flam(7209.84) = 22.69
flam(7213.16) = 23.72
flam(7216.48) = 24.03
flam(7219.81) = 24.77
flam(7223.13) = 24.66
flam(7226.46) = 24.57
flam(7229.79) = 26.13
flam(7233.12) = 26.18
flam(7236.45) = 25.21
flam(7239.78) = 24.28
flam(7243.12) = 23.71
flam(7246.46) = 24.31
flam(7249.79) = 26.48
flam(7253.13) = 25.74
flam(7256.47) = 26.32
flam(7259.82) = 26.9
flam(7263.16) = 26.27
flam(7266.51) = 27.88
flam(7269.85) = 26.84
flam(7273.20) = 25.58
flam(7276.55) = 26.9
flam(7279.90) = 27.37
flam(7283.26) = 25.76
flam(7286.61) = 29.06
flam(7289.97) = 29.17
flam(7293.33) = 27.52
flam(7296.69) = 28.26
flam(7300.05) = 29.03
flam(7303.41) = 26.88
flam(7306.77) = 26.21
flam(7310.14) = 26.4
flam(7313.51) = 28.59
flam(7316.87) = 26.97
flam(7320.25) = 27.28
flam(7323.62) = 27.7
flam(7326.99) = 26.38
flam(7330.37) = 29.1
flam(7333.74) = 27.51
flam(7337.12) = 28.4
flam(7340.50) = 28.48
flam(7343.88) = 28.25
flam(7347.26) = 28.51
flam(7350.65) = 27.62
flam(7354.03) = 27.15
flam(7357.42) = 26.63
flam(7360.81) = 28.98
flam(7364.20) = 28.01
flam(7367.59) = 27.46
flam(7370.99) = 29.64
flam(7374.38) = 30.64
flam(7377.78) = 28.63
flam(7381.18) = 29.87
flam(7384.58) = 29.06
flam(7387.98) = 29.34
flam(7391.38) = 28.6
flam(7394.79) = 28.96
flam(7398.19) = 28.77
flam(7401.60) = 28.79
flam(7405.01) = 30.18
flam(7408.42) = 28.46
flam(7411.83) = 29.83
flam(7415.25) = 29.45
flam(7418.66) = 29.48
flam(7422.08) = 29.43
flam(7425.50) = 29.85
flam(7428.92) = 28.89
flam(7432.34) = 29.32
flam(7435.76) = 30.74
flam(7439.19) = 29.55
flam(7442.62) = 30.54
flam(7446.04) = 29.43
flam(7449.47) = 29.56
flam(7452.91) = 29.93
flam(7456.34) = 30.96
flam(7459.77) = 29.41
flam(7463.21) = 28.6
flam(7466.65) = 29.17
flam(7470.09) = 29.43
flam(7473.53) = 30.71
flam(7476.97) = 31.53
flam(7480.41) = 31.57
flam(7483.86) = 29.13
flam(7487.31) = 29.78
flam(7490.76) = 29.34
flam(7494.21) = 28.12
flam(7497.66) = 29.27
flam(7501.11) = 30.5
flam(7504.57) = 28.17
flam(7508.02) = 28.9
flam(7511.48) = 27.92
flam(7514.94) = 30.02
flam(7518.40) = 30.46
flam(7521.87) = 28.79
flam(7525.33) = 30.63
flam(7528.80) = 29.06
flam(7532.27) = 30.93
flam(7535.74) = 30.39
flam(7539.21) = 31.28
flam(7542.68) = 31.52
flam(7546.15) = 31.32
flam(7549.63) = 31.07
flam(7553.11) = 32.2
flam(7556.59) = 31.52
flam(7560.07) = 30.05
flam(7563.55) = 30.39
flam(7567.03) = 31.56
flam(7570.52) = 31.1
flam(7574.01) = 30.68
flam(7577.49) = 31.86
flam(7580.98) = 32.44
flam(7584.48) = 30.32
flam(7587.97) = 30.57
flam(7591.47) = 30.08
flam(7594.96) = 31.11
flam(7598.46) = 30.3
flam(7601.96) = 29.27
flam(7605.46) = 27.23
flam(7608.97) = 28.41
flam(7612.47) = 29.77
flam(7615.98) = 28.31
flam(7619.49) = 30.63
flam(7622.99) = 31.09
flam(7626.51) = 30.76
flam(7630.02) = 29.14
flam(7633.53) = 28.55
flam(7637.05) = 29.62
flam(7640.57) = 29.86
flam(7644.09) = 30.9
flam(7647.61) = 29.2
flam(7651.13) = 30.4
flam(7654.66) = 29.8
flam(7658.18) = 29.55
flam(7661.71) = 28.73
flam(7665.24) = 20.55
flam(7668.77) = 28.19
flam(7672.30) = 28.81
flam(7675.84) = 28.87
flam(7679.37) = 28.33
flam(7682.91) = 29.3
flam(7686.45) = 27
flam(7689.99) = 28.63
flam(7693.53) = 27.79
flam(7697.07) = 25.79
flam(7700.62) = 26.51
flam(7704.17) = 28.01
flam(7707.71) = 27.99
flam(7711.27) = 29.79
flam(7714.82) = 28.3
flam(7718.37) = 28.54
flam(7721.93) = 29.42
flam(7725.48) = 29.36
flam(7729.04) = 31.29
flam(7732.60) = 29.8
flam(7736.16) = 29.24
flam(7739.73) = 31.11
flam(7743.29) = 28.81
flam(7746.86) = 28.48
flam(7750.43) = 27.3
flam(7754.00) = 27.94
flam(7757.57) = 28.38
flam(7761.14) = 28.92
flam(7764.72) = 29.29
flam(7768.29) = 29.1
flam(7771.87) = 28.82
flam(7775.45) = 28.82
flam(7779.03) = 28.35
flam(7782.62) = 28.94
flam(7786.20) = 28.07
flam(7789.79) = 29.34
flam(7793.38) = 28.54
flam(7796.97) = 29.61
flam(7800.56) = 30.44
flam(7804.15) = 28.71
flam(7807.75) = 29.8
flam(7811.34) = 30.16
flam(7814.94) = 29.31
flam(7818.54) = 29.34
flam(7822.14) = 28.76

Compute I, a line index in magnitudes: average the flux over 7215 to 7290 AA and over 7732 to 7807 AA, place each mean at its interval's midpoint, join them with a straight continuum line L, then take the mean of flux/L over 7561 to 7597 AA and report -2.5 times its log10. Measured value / -0.12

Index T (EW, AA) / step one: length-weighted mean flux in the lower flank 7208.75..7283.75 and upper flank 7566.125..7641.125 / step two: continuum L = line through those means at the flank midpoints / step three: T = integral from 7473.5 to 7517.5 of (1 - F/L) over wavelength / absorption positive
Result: -1.3 AA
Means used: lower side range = 25.5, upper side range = 30.1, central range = 29.6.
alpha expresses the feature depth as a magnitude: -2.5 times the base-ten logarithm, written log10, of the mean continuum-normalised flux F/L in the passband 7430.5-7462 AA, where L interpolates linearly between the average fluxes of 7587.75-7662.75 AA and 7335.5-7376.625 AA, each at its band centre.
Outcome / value -0.042 mag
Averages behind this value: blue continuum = 28.3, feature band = 29.9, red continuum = 29.7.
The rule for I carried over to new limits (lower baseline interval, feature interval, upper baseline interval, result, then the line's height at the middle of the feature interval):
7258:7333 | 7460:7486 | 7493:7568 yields -0.02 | 29.5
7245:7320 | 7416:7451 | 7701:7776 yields -0.08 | 27.7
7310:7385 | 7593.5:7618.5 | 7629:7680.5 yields -0.02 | 28.6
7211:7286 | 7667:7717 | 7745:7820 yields 0.01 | 28.4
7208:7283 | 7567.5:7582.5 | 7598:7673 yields -0.11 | 28.5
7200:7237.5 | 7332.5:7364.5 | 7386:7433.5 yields -0.01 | 27.7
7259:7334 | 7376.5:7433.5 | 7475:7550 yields -0.02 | 28.7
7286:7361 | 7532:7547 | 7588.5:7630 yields -0.07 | 29.3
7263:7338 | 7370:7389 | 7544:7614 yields -0.05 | 28.3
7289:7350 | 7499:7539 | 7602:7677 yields -0.04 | 28.5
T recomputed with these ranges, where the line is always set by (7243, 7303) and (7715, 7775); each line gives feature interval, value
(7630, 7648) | -0.64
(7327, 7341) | -0.47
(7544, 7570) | -2.71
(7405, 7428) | -1.56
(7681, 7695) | 0.31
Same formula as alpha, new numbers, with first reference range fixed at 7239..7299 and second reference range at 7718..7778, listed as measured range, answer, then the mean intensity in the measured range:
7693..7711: 0.06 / 27.4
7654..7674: 0.05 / 27.5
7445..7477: -0.08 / 29.8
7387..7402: -0.06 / 28.9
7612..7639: -0.05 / 29.7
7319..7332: -0.03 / 27.6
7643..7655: -0.05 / 30.1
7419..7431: -0.07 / 29.4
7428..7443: -0.09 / 29.8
